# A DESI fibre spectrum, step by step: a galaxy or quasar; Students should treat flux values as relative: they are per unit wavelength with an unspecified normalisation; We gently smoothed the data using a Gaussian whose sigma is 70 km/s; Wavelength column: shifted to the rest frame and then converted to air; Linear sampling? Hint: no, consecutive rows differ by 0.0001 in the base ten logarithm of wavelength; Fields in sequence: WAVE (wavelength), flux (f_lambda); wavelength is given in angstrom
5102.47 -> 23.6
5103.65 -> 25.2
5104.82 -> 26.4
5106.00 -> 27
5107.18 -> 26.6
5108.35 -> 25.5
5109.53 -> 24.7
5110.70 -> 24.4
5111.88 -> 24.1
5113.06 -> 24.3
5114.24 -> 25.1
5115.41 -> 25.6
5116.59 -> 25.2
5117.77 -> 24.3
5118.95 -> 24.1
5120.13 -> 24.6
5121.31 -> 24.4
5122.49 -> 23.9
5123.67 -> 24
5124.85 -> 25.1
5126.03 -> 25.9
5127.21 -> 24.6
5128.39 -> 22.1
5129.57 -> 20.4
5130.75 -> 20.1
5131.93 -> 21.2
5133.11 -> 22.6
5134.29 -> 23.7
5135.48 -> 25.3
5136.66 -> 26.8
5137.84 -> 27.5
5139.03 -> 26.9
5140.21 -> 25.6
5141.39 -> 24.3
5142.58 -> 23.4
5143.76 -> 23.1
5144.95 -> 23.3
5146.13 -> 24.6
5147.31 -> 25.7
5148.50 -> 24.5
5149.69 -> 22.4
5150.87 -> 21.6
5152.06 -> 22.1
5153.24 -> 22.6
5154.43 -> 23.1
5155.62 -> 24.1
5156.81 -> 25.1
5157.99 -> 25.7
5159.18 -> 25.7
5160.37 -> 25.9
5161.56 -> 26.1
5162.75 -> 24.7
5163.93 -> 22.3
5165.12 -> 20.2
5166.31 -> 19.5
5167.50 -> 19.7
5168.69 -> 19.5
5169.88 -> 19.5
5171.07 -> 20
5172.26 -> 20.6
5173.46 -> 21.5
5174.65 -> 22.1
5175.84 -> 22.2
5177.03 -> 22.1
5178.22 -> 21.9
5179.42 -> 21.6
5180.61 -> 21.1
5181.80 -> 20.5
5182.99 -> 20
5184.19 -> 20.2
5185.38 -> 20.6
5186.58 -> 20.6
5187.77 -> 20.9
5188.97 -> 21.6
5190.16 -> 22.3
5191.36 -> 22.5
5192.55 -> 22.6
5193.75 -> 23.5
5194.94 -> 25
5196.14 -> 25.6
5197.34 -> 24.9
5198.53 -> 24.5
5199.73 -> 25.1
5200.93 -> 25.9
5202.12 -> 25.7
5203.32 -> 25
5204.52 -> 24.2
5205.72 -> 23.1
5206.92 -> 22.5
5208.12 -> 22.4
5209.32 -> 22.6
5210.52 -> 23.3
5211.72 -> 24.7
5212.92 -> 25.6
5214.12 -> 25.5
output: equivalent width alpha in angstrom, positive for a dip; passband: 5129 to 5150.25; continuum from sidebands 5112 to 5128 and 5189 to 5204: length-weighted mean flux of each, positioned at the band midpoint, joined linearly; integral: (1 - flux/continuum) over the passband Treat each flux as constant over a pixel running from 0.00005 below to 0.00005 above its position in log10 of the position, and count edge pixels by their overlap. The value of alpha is 0.5 angstrom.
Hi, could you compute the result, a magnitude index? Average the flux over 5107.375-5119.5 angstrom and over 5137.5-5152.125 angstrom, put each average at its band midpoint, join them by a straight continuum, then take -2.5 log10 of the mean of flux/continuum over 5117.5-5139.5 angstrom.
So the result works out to 0.02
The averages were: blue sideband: 24.8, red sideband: 24.2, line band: 24.1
